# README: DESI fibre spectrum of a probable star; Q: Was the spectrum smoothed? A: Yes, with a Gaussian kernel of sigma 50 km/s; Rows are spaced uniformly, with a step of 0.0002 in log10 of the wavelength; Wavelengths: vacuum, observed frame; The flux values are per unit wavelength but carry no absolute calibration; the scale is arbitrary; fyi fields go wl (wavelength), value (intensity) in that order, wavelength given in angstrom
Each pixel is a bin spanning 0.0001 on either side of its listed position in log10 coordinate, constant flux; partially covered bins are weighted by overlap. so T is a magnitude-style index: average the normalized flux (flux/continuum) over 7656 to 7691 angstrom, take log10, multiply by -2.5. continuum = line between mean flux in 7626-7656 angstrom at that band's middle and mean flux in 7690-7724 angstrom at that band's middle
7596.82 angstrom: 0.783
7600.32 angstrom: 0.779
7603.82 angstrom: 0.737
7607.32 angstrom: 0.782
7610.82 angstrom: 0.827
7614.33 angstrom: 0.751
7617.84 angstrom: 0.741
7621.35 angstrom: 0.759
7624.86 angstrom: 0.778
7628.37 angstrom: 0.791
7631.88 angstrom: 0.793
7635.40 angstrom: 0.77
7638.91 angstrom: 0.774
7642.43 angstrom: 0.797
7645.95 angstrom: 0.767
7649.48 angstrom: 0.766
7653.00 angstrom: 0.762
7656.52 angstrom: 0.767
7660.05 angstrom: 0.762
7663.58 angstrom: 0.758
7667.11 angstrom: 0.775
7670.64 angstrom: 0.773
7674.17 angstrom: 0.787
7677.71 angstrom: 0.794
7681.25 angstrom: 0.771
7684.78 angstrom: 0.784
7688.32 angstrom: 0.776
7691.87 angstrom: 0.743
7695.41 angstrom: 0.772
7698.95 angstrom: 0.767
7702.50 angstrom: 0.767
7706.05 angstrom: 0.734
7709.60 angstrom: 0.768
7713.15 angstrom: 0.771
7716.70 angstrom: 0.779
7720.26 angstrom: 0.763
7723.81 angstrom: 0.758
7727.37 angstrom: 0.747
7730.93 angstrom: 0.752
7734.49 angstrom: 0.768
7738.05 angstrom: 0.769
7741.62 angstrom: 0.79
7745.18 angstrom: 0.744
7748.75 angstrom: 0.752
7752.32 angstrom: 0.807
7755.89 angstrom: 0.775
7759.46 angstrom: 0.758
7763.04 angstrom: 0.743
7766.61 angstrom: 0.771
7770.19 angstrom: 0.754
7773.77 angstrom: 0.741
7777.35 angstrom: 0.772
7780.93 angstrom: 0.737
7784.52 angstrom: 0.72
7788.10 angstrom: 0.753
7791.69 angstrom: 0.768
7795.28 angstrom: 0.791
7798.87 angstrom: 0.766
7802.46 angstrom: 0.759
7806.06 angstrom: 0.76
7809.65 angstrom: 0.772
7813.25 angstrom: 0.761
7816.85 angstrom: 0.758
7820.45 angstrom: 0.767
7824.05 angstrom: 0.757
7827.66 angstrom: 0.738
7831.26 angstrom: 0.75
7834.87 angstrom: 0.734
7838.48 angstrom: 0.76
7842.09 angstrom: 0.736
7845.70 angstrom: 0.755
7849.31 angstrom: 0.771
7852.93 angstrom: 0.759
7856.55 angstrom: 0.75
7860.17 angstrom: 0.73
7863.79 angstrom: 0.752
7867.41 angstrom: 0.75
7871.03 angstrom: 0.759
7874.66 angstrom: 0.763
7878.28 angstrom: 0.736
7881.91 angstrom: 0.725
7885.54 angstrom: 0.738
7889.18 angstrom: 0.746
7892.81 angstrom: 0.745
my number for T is -0.01 mag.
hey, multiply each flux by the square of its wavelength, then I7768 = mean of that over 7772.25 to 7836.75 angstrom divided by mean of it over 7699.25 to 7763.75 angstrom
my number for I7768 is 1.01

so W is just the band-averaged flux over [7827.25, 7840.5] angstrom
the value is 0.746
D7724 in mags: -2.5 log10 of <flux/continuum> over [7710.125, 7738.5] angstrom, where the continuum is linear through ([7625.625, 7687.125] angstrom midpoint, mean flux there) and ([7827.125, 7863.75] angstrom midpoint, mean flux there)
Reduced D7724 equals 0.00 mag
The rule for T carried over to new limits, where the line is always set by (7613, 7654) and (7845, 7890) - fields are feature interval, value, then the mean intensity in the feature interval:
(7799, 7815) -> -0.01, 0.763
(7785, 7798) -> -0.01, 0.765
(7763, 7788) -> 0.01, 0.749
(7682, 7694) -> 0.00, 0.768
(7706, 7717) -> 0.00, 0.766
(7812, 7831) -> 0.00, 0.756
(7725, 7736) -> 0.01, 0.755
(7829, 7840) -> 0.01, 0.747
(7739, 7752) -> -0.01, 0.767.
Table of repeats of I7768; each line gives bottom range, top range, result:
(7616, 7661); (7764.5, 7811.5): 1.02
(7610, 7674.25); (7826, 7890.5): 1.02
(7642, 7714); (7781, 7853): 1.02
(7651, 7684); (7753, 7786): 1.00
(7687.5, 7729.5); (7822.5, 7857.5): 1.02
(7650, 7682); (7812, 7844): 1.01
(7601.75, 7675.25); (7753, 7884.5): 1.02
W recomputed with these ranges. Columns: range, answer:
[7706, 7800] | 0.762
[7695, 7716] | 0.763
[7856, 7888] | 0.745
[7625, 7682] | 0.776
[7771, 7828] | 0.758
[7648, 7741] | 0.767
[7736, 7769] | 0.767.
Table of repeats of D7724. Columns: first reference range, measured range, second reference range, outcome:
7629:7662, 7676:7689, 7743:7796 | -0.018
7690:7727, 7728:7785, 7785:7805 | 0.004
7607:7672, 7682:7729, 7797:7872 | 0.004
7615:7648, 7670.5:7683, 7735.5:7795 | -0.018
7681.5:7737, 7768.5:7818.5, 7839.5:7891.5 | -0.004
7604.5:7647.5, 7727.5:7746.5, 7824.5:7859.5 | -0.001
